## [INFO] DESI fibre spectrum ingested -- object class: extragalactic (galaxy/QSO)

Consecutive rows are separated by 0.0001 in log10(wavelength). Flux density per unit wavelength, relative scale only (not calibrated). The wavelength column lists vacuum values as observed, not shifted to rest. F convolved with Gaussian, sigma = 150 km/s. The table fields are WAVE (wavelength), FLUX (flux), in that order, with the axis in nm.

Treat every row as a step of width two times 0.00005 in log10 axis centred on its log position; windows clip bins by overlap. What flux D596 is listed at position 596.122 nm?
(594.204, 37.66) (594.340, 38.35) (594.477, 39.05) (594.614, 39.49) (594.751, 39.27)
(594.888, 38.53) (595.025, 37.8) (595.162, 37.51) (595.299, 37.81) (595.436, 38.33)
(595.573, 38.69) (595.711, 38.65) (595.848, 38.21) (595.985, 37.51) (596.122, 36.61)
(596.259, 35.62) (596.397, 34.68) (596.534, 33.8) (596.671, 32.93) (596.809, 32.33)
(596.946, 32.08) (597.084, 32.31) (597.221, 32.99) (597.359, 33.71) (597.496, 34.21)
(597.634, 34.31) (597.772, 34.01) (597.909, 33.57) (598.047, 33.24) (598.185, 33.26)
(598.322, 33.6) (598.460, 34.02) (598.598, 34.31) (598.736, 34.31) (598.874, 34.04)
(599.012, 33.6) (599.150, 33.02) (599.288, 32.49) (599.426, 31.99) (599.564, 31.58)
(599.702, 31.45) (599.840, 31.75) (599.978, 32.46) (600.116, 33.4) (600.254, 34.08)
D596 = 36.61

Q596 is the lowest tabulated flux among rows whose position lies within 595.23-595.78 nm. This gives 37.81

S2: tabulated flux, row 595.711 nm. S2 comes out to 38.65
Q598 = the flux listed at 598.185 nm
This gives 33.26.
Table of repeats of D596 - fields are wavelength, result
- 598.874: 34.04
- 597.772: 34.01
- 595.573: 38.69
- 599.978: 32.46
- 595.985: 37.51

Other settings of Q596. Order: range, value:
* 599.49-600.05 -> 31.45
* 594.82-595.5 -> 37.51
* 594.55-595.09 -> 37.8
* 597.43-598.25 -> 33.24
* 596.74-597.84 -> 32.08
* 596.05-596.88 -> 32.33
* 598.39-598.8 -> 34.02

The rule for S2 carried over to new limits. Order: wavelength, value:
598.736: 34.31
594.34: 38.35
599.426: 31.99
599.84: 31.75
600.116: 33.4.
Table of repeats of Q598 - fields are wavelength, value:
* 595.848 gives 38.21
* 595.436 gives 38.33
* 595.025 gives 37.8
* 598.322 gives 33.6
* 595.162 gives 37.51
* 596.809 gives 32.33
